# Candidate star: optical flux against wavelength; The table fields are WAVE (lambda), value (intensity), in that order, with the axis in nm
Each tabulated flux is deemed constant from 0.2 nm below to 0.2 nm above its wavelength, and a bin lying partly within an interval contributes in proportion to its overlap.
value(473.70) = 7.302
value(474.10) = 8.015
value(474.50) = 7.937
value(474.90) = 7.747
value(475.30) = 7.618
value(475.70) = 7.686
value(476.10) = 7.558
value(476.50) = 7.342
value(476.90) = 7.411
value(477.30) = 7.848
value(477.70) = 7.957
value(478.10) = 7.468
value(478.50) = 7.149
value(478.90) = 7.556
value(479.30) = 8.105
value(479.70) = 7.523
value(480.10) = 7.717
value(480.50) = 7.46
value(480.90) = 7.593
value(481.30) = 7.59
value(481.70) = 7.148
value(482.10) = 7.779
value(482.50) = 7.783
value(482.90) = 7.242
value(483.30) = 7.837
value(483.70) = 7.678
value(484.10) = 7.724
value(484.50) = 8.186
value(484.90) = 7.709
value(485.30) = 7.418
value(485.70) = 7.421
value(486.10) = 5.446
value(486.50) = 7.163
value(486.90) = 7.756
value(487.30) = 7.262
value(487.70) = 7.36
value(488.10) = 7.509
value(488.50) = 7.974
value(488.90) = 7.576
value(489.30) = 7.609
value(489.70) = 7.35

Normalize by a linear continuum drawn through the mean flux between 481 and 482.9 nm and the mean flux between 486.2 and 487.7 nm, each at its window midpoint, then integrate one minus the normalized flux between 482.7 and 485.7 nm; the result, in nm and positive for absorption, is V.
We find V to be -0.10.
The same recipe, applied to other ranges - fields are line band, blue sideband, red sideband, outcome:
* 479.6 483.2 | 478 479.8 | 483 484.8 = 0.07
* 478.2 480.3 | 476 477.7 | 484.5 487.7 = -0.03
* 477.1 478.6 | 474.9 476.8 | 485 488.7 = -0.03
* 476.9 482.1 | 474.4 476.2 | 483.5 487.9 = -0.01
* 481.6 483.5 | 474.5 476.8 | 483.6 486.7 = -0.04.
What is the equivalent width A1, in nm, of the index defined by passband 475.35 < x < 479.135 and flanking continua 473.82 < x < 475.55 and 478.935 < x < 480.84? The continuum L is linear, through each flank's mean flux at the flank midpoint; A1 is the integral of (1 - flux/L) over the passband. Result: 0.09 nm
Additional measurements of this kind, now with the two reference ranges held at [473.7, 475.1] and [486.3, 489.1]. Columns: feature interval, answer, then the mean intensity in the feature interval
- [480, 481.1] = 0.01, 7.58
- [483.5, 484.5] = -0.03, 7.8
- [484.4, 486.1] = 0.04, 7.39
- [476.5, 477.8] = 0.02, 7.66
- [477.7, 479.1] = 0.05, 7.47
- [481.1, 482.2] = 0.02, 7.48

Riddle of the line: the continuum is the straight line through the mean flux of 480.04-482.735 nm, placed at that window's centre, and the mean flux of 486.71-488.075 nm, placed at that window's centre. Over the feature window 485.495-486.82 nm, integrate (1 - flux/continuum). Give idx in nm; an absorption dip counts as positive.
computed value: 0.13 nm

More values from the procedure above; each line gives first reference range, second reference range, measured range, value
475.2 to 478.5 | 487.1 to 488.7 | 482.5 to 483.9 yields -0.012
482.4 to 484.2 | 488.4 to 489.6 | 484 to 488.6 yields 0.158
